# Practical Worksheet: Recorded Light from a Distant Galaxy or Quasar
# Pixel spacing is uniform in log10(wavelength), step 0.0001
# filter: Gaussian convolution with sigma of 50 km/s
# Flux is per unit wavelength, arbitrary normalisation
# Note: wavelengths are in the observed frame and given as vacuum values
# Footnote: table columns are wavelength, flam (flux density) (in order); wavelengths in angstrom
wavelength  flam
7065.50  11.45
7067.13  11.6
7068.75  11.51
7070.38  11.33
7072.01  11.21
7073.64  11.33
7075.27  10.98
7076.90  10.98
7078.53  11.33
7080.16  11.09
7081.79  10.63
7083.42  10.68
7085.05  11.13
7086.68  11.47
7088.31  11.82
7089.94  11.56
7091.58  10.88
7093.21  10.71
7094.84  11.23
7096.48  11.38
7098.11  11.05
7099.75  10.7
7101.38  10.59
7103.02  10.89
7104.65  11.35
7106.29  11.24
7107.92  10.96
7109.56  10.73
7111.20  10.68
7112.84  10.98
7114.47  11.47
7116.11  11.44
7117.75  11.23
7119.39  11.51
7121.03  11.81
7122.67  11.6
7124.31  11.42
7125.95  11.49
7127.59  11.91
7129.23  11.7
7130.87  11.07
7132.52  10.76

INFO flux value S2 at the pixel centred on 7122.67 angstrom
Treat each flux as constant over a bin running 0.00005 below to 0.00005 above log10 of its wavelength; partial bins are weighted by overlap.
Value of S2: 11.6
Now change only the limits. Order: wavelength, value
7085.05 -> 11.13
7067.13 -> 11.6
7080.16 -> 11.09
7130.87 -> 11.07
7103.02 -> 10.89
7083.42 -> 10.68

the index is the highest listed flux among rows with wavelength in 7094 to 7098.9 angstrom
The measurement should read 11.38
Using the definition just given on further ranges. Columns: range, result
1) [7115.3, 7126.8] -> 11.81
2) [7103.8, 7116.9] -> 11.47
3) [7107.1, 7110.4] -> 10.96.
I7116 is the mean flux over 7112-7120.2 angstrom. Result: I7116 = 11.3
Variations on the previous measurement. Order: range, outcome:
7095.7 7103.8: 10.9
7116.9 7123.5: 11.5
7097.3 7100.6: 10.9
